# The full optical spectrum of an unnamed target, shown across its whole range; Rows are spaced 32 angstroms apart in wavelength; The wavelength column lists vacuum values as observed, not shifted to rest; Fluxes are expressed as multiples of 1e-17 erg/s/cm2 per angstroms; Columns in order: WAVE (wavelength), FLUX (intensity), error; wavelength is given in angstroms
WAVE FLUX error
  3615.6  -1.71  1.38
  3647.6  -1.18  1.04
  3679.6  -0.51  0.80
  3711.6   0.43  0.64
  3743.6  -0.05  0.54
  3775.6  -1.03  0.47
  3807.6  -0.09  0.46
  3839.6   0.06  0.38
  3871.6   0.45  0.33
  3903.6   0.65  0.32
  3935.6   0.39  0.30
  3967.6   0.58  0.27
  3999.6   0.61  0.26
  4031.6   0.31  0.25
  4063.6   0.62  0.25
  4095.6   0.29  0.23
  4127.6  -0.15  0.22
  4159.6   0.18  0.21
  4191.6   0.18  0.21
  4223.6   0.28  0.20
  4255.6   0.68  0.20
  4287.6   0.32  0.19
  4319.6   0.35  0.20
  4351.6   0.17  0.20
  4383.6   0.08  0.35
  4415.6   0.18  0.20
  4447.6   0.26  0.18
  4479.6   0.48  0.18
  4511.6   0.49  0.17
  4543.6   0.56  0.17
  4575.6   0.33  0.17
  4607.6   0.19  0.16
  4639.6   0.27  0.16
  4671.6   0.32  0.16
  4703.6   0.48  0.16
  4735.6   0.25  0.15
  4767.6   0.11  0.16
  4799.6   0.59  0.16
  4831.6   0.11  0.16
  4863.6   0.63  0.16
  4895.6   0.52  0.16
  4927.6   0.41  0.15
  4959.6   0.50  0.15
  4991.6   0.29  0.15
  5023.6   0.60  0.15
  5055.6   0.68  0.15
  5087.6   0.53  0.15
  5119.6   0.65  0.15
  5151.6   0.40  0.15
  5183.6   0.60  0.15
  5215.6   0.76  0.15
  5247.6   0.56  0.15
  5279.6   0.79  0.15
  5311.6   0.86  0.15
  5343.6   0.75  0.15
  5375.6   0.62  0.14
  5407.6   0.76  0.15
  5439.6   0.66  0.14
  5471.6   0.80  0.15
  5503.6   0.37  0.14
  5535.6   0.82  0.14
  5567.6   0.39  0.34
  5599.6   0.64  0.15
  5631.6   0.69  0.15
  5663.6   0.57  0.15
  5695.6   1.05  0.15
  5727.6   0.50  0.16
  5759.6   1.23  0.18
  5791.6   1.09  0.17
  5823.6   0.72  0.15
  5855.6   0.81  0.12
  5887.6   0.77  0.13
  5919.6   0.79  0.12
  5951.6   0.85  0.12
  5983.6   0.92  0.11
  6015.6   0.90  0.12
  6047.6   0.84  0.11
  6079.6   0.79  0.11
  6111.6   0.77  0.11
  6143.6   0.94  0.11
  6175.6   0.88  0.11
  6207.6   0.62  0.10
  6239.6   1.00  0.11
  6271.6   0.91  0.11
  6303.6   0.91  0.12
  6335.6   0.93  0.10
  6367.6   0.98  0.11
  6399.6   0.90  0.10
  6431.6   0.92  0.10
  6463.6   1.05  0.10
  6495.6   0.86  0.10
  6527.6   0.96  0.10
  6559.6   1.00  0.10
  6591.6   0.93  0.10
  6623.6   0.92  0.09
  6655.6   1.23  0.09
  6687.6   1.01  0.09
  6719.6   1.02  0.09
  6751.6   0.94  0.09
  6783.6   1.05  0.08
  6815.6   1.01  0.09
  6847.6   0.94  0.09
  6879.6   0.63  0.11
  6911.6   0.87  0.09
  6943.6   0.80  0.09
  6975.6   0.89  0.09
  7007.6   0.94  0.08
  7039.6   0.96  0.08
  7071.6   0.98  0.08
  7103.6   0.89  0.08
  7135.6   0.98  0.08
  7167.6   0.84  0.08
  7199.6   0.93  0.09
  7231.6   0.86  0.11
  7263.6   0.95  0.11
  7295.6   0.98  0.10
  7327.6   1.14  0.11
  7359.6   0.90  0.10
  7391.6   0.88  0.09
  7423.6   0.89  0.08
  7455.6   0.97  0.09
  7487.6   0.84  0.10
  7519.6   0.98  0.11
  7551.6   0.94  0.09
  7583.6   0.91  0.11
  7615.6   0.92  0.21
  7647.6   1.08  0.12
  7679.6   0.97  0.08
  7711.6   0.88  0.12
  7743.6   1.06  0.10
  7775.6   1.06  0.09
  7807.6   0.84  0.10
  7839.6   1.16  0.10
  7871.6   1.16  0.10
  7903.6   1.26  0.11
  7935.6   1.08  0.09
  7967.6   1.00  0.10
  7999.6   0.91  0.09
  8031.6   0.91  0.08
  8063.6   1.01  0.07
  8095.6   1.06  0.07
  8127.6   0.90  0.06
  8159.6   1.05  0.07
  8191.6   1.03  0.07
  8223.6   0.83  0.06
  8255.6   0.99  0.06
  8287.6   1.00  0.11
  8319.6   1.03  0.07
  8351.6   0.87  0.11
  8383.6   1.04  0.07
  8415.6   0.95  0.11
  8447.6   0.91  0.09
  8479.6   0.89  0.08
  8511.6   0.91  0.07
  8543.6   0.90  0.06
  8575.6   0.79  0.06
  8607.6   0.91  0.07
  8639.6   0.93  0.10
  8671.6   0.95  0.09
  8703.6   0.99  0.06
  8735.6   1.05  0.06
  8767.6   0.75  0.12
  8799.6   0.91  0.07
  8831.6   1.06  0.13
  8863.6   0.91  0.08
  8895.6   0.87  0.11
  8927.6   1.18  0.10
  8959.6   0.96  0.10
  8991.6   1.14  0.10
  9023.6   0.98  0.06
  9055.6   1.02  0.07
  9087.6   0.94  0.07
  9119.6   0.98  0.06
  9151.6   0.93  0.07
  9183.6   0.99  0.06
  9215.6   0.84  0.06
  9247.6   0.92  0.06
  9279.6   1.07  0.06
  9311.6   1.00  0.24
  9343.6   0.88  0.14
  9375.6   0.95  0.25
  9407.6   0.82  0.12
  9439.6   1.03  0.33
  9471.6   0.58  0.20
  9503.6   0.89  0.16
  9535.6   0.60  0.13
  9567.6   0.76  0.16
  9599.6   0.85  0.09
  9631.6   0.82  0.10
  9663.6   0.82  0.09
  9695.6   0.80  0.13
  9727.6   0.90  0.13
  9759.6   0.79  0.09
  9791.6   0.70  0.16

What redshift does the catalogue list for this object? 0.20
